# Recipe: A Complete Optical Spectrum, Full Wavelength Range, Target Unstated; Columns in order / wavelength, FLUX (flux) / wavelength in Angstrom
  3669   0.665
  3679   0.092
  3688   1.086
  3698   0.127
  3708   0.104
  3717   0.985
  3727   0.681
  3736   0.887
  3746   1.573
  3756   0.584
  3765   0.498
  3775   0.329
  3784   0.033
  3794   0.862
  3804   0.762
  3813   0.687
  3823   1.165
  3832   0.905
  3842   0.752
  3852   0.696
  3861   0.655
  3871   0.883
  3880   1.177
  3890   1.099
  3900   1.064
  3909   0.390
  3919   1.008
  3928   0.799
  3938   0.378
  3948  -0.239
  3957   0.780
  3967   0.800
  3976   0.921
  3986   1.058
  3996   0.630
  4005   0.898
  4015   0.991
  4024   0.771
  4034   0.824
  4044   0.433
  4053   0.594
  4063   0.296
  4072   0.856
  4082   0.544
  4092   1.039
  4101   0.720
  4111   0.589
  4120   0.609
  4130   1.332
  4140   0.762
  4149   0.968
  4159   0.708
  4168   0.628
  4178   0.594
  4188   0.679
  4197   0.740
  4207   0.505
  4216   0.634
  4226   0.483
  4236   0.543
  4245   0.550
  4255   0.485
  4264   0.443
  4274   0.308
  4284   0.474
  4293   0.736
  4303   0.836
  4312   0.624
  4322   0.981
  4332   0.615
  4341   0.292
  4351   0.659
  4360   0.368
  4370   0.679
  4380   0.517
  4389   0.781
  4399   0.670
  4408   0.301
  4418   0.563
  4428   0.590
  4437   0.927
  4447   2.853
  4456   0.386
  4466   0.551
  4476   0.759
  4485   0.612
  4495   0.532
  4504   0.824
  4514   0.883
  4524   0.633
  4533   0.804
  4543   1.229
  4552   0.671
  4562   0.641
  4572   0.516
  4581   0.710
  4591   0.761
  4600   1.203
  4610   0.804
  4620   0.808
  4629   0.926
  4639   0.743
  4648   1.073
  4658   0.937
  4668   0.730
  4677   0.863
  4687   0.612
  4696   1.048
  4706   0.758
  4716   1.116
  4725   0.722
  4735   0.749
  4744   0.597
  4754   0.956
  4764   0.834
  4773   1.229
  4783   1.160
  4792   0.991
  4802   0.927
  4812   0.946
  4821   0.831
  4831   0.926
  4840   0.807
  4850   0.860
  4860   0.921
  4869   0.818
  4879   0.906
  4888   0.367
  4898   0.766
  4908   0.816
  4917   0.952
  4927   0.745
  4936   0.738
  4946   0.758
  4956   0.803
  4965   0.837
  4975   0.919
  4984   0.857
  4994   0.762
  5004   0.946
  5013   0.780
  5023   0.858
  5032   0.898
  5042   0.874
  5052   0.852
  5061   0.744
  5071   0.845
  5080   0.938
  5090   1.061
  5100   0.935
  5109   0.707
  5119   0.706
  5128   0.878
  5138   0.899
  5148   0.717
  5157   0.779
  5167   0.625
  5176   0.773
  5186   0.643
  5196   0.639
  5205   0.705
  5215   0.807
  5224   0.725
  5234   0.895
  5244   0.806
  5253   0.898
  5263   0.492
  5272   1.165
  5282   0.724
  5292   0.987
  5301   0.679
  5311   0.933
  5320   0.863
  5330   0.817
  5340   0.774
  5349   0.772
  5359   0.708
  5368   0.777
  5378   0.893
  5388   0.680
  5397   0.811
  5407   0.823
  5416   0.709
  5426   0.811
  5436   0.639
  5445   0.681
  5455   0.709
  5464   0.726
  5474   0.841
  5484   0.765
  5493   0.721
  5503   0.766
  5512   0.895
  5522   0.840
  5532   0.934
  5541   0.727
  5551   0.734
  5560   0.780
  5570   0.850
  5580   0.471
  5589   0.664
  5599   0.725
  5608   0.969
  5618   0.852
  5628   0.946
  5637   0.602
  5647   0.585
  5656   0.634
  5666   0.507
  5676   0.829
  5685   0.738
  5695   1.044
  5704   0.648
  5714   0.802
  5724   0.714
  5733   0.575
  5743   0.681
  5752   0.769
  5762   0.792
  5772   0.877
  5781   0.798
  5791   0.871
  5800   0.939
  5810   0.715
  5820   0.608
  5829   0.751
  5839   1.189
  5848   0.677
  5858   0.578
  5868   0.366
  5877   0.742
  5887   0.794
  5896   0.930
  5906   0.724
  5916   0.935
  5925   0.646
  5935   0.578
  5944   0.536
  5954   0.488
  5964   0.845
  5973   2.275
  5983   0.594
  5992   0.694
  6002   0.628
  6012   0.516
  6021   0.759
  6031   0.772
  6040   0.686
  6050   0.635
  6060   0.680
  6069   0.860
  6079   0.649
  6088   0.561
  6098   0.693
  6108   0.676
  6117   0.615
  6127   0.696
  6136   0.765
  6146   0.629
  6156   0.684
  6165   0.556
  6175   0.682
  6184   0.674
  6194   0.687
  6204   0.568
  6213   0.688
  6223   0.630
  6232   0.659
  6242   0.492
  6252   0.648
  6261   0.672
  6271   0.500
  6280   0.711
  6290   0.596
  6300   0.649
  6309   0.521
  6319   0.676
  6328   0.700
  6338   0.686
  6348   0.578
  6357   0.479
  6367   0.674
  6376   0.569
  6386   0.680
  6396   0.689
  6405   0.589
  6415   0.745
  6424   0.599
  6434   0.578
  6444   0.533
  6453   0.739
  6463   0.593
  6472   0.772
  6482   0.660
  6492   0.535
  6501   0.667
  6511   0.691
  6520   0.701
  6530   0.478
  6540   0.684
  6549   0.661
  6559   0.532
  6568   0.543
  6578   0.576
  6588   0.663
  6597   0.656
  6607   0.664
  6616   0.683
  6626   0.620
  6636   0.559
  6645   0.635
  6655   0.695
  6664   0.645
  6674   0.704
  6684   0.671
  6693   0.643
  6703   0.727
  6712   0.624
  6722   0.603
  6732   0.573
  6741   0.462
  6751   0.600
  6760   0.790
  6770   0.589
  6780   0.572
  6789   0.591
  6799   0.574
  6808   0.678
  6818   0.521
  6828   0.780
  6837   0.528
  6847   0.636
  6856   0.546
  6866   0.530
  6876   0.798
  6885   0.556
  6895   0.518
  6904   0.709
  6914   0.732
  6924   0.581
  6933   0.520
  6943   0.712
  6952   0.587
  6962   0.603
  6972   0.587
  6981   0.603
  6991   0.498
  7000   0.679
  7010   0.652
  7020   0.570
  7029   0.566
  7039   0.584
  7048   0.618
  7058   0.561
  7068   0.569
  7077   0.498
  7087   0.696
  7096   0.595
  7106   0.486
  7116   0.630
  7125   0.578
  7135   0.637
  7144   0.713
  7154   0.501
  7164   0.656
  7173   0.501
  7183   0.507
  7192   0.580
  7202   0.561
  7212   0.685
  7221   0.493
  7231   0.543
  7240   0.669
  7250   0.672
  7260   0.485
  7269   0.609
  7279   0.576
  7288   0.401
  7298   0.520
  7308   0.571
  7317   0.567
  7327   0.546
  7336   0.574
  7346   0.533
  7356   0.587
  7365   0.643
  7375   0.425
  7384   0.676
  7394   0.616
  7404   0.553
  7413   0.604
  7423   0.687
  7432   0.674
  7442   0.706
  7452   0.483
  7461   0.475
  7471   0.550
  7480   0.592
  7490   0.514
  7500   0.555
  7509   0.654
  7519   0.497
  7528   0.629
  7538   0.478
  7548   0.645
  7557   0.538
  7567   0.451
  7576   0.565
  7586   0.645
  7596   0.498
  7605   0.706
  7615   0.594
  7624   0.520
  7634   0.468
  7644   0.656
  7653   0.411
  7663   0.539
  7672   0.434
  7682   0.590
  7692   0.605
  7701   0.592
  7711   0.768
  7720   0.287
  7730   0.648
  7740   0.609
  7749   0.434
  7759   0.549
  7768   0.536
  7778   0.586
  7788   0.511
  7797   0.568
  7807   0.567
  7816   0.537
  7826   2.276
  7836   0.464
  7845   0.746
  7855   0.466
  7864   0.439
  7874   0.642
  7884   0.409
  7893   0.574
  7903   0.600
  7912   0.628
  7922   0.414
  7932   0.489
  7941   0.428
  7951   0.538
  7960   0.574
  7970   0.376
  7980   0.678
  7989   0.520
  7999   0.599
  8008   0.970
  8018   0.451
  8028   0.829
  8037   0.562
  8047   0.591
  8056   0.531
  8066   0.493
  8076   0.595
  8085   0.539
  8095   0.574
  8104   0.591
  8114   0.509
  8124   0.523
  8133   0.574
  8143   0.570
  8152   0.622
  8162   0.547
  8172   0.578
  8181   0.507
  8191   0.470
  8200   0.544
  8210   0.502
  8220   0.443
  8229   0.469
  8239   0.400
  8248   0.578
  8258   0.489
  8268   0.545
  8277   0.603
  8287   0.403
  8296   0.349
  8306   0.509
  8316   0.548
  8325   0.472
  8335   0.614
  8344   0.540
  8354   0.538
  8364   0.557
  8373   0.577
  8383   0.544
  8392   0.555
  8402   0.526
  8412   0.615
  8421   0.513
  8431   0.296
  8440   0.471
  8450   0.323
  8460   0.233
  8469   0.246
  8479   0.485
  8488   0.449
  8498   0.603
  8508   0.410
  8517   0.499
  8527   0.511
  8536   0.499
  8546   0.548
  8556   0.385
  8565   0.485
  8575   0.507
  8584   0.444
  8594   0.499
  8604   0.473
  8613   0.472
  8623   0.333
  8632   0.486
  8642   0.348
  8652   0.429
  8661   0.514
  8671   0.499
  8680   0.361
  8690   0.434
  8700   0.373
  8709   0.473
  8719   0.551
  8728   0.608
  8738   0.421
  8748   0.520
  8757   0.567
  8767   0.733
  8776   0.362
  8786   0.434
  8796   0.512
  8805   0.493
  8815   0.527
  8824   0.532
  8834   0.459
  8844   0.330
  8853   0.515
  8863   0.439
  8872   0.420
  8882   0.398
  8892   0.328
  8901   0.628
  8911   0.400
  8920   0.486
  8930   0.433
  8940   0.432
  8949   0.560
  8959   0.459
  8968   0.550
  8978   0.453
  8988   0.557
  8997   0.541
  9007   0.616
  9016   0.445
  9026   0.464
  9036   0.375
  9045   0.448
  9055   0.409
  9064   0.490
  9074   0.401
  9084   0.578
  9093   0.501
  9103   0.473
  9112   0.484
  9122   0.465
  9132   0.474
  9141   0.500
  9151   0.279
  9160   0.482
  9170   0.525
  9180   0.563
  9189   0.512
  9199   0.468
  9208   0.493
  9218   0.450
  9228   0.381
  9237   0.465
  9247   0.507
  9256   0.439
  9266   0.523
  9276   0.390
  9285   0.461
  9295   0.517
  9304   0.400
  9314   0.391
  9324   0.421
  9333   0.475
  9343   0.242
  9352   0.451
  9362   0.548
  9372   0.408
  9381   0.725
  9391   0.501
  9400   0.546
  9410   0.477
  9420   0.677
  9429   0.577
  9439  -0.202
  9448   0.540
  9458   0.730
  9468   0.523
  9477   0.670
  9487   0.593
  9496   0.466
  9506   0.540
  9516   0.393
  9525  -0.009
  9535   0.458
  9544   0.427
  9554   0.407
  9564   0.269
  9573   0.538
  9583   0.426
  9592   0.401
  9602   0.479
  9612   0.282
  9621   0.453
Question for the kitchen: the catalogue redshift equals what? 0.192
